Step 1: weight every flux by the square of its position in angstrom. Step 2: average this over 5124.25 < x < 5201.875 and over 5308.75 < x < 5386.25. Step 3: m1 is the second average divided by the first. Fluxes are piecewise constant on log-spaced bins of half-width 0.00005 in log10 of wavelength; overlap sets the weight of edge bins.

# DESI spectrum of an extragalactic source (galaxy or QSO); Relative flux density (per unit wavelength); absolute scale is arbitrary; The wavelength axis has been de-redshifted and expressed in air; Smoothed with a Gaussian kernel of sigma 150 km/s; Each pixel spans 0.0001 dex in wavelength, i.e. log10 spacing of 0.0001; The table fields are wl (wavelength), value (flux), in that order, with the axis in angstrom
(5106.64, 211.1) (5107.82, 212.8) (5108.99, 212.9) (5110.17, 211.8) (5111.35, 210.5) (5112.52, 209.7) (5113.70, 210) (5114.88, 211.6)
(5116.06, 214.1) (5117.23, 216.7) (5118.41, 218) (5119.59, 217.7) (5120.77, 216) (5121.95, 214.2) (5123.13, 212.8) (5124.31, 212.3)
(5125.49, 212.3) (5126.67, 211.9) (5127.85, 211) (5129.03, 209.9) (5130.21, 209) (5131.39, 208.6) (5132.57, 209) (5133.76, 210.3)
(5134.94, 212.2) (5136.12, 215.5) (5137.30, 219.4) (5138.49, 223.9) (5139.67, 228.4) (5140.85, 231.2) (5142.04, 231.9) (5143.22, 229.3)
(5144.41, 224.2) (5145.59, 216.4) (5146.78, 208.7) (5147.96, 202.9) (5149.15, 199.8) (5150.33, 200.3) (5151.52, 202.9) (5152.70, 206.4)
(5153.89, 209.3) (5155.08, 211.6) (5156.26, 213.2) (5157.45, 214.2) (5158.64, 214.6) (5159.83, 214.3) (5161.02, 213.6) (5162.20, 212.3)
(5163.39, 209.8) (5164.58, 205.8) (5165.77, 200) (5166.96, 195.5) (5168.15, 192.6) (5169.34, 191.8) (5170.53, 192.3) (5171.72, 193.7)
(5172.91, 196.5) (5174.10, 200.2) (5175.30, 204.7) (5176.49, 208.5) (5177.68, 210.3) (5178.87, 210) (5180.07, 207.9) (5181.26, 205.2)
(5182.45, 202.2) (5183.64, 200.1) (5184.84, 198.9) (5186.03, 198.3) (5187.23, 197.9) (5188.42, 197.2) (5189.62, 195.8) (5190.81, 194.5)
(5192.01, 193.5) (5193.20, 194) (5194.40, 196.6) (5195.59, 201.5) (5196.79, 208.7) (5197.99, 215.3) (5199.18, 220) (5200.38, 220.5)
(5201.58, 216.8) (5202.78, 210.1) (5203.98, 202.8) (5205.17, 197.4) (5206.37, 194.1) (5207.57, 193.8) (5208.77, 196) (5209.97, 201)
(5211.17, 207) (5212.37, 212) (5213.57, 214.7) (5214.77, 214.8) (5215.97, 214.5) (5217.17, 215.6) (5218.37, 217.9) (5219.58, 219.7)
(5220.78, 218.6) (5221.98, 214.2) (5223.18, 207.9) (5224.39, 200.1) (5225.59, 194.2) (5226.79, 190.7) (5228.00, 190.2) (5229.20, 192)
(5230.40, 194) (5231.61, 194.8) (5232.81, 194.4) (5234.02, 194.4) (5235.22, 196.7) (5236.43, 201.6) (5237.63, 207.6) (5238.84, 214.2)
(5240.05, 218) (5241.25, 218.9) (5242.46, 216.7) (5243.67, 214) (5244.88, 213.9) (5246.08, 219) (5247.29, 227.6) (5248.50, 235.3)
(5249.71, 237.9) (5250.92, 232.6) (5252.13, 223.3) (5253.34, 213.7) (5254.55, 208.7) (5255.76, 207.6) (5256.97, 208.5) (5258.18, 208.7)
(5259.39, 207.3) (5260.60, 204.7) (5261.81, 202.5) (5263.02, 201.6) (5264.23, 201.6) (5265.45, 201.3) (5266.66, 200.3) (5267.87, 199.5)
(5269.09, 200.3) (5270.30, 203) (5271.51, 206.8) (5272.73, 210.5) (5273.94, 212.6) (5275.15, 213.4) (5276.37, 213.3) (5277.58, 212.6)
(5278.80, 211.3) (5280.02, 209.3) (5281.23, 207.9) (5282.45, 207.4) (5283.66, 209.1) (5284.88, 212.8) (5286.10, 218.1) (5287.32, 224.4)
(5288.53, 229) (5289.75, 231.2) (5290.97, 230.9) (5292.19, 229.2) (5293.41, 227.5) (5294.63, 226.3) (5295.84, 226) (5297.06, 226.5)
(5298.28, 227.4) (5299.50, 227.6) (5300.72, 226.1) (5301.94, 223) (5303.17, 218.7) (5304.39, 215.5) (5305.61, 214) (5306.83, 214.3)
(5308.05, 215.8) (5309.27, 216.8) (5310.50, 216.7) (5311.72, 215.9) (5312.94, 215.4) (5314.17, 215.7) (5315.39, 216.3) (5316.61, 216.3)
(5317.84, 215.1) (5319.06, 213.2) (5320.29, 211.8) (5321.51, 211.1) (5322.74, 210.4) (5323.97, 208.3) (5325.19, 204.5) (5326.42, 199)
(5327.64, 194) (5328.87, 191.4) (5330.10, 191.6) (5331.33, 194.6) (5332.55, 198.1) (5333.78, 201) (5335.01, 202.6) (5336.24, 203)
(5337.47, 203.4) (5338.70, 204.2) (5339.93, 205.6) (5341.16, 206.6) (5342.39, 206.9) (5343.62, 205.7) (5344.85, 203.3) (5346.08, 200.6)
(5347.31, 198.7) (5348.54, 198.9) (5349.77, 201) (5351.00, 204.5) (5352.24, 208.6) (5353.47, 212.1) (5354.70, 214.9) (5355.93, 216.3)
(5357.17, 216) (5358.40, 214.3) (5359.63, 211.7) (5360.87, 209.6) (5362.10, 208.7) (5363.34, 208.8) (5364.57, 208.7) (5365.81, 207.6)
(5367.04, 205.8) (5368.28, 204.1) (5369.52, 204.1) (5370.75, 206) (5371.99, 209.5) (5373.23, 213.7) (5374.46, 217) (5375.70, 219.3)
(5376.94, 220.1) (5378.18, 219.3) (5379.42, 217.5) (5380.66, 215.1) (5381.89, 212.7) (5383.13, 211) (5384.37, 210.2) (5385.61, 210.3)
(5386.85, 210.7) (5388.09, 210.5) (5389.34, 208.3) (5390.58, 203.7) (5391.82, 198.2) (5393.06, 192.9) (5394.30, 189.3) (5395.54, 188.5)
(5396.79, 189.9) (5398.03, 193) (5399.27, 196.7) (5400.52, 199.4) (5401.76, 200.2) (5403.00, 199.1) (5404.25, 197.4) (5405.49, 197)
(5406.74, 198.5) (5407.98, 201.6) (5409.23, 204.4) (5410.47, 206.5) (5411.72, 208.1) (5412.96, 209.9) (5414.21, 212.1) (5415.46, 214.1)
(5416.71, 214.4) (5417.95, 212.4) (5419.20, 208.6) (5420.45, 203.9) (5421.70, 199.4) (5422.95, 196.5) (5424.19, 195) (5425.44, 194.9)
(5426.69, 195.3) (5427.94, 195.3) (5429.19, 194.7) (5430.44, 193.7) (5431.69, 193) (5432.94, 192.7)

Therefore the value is 1.08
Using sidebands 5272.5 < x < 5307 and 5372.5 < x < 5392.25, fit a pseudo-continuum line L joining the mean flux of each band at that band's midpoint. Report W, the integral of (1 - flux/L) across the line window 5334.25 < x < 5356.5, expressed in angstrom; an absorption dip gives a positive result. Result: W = 1.02 angstrom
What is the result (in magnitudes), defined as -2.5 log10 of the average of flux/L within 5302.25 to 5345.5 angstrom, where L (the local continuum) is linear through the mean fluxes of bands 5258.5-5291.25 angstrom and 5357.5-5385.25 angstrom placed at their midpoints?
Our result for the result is 0.02 mag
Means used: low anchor 210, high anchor 212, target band 208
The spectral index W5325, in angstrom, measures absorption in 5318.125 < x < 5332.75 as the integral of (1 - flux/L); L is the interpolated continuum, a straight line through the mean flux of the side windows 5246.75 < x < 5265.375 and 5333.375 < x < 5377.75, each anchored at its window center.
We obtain 0.5 angstrom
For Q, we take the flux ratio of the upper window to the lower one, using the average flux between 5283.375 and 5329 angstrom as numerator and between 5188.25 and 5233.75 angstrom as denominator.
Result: 1.1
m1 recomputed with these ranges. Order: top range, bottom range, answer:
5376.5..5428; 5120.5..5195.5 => 1.08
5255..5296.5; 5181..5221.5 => 1.06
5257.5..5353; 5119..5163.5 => 1.05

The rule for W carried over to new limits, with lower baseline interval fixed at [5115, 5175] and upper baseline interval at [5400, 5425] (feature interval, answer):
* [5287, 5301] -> -1.41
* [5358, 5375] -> -0.34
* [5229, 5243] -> 0.30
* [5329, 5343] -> 0.31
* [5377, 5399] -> -0.05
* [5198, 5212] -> 0.22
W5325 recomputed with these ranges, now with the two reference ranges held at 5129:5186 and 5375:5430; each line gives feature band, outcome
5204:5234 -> 0.6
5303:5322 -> -0.9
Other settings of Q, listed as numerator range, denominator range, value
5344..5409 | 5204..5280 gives 0.99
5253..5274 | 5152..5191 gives 1.01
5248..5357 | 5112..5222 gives 1.01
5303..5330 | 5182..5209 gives 1.04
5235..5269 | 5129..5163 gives 0.99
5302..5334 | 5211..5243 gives 1.01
